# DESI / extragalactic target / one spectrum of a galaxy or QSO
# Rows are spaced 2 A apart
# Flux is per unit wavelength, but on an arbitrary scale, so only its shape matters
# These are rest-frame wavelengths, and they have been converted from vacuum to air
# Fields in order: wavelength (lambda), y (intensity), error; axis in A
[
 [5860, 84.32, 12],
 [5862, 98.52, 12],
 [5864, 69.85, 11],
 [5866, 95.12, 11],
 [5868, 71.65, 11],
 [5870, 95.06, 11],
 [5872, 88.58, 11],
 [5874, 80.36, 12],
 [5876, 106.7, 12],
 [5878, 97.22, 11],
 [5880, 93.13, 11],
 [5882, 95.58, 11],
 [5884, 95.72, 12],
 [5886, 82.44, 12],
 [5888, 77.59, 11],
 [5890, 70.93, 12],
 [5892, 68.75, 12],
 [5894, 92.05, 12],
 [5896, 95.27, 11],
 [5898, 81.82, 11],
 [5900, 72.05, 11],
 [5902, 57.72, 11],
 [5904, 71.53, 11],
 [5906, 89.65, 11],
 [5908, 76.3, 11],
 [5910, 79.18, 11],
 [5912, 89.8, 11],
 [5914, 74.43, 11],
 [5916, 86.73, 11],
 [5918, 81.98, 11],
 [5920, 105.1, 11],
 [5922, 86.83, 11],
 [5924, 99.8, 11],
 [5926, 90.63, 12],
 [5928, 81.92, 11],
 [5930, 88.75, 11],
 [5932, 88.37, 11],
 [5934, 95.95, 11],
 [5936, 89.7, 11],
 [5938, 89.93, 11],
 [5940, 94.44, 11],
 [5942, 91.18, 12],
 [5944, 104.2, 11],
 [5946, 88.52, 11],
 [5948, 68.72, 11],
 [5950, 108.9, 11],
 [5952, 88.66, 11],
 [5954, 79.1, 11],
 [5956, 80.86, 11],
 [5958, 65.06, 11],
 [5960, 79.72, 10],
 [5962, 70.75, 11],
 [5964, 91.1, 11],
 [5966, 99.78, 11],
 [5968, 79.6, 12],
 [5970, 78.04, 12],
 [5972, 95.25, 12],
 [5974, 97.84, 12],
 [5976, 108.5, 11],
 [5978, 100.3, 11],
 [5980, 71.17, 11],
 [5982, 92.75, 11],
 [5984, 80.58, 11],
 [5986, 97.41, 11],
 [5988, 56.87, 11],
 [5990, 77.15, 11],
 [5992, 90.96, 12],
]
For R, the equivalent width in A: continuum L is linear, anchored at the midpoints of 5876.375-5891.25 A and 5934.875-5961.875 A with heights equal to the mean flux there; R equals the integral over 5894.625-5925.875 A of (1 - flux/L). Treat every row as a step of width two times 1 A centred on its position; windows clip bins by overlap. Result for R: 1.4 A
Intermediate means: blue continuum 88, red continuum 86.4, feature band 83.5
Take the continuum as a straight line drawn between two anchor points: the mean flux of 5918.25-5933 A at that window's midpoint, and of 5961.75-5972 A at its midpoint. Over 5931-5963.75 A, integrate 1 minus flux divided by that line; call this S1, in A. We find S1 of 0.7 A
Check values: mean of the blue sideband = 91.1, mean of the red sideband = 85.9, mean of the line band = 86.6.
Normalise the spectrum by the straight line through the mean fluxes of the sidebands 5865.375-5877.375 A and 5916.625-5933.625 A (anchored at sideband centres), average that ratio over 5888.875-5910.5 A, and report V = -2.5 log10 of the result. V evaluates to 0.16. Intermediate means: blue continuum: 89.6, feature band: 77.7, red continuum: 90.5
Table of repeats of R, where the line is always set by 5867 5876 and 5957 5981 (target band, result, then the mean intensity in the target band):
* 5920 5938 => -1.0 A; 91.1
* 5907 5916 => 0.6 A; 80.7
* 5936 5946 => -0.8 A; 93.8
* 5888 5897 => 0.5 A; 81.3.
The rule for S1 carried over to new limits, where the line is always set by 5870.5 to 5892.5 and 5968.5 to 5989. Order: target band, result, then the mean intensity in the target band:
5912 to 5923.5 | 0.0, 87.8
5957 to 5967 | 0.7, 81.3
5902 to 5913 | 1.1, 79.1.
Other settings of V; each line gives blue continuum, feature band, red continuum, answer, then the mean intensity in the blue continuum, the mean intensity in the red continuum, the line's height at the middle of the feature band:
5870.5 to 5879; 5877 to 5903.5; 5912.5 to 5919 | 0.08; 93.3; 81.7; 88.9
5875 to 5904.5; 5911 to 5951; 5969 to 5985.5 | -0.04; 84.1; 90.8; 87.2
